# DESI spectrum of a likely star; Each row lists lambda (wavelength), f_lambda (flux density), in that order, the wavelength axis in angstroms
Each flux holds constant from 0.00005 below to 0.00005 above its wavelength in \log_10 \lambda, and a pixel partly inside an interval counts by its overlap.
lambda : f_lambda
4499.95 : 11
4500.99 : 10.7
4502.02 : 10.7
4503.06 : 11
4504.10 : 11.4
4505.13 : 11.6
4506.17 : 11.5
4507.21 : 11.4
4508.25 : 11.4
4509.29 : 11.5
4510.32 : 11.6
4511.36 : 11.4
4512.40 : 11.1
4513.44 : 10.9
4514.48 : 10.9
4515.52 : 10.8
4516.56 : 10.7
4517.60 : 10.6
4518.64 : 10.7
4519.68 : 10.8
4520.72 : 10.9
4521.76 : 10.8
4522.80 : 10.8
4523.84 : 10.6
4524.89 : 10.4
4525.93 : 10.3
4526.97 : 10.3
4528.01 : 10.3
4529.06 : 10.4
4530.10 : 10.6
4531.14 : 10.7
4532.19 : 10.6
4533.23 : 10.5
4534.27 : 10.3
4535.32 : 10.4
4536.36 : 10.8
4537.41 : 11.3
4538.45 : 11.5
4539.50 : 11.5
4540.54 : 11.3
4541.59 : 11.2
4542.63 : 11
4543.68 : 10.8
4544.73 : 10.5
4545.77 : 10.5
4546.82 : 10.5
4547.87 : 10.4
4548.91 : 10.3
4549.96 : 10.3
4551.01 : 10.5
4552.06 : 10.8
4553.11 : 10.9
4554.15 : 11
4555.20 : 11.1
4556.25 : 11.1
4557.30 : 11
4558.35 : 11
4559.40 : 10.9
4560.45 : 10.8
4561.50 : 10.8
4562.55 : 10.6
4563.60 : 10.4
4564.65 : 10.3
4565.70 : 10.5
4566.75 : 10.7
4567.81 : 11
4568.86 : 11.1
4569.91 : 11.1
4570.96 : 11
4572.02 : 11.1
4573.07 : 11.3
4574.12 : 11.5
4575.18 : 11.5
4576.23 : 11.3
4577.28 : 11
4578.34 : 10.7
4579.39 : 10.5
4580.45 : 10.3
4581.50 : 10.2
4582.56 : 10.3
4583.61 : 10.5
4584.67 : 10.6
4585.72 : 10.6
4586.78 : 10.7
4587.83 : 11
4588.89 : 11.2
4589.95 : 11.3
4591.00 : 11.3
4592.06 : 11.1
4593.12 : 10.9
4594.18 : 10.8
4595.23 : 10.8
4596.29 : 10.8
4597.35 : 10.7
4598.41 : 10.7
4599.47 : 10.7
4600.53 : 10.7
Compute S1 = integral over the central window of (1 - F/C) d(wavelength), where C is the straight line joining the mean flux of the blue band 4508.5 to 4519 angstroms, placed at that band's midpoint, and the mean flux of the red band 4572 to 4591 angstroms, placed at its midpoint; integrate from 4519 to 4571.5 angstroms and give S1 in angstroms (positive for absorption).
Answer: 1.0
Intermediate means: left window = 11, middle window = 10.7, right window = 10.9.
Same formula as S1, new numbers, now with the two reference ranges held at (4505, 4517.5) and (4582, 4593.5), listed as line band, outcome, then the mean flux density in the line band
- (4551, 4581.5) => 0.2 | 10.9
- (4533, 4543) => 0.1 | 11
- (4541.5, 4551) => 0.4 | 10.6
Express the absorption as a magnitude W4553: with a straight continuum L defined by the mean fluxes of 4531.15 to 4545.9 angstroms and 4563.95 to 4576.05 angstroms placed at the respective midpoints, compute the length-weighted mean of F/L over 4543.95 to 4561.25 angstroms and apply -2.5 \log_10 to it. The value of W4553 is 0.021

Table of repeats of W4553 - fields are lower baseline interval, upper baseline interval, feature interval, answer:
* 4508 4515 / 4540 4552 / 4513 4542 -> 0.024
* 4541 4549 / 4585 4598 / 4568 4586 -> -0.002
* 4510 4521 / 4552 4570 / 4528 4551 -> 0.017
